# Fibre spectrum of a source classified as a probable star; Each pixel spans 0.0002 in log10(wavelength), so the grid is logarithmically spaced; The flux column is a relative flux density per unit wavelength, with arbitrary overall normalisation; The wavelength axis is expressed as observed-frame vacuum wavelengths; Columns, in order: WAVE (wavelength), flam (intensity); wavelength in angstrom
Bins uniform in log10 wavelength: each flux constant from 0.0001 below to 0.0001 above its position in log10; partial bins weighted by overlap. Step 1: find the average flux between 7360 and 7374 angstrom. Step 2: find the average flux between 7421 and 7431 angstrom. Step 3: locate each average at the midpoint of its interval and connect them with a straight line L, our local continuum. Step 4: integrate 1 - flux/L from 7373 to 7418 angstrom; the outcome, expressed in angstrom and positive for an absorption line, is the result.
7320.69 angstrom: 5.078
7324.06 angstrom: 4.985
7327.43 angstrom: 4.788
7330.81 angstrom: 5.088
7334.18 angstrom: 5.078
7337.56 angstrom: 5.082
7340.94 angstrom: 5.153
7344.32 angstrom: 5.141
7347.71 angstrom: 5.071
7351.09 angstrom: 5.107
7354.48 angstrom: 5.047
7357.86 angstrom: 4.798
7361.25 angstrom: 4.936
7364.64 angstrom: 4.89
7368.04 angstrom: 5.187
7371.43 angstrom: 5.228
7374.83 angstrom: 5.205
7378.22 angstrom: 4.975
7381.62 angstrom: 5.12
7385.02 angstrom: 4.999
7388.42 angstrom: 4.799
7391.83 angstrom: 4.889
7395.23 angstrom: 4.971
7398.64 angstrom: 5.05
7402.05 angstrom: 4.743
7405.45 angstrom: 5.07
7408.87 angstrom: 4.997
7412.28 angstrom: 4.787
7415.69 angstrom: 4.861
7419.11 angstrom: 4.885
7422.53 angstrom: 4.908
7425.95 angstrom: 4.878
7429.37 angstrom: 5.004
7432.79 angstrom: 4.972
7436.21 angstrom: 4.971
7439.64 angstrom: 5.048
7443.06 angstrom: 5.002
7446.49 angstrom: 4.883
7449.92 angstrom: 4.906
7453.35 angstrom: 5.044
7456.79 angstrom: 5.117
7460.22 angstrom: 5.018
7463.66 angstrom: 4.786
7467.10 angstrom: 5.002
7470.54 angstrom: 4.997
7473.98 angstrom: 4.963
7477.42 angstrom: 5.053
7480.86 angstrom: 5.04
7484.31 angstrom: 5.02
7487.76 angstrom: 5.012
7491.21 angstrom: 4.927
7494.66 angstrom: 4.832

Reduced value 0.4 angstrom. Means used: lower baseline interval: 5.07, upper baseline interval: 4.93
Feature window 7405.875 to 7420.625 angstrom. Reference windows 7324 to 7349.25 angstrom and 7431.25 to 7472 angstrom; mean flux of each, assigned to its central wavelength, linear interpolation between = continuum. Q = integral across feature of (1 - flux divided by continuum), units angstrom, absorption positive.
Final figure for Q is 0.31 angstrom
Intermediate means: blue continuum 5.05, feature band 4.9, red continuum 4.98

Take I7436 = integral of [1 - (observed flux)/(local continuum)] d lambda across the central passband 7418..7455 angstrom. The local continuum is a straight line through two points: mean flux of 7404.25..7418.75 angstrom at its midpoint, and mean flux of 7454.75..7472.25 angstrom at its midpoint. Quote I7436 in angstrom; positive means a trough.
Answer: -0.1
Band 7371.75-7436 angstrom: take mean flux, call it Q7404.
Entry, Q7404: 4.96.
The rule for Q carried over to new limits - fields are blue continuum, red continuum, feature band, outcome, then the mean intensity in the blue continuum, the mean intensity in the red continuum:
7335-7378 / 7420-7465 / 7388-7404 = 0.4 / 5.07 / 4.96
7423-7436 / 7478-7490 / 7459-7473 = 0.1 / 4.95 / 5.02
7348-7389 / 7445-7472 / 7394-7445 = 0.5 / 5.03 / 4.97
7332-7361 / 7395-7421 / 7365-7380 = -0.4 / 5.06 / 4.92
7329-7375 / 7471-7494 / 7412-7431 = 0.5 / 5.07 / 4.99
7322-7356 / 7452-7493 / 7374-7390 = 0.1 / 5.05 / 5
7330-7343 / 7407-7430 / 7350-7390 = 0.0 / 5.1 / 4.9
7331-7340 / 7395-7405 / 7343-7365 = 0.2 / 5.09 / 4.93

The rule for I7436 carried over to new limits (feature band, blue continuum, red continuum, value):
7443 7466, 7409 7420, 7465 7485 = 0.0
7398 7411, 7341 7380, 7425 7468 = 0.2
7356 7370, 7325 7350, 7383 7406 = 0.1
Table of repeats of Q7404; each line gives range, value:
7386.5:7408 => 4.92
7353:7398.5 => 5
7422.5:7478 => 4.97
